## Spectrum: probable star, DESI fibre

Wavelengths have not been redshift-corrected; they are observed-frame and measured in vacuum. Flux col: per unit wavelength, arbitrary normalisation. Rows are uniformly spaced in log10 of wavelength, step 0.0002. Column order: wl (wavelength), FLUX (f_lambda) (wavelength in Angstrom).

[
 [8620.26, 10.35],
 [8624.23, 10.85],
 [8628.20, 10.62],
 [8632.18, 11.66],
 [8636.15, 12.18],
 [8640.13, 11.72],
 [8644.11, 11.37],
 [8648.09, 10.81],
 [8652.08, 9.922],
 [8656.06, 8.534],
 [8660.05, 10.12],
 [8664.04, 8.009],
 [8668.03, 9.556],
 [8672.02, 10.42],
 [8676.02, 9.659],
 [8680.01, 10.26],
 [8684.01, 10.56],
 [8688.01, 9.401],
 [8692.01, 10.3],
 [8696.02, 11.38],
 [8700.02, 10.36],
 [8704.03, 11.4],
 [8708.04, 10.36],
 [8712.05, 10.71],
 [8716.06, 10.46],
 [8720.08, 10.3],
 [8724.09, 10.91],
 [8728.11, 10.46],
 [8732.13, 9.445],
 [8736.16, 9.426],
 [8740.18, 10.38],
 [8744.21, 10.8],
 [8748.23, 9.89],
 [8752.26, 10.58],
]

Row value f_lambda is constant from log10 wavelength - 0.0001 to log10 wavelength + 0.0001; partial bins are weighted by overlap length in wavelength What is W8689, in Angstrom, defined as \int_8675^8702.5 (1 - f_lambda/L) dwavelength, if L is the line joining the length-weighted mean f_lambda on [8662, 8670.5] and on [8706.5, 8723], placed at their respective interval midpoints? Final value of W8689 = -1.96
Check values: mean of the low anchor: 8.88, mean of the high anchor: 10.5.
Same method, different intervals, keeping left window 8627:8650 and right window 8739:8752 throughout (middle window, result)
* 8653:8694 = 5.14 Angstrom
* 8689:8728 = 0.37 Angstrom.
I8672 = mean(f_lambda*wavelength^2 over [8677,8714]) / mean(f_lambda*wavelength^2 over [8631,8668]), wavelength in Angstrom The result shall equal 1.0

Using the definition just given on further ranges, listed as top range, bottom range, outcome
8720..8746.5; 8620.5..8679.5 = 1.01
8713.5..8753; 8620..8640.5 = 0.93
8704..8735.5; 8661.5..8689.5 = 1.08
